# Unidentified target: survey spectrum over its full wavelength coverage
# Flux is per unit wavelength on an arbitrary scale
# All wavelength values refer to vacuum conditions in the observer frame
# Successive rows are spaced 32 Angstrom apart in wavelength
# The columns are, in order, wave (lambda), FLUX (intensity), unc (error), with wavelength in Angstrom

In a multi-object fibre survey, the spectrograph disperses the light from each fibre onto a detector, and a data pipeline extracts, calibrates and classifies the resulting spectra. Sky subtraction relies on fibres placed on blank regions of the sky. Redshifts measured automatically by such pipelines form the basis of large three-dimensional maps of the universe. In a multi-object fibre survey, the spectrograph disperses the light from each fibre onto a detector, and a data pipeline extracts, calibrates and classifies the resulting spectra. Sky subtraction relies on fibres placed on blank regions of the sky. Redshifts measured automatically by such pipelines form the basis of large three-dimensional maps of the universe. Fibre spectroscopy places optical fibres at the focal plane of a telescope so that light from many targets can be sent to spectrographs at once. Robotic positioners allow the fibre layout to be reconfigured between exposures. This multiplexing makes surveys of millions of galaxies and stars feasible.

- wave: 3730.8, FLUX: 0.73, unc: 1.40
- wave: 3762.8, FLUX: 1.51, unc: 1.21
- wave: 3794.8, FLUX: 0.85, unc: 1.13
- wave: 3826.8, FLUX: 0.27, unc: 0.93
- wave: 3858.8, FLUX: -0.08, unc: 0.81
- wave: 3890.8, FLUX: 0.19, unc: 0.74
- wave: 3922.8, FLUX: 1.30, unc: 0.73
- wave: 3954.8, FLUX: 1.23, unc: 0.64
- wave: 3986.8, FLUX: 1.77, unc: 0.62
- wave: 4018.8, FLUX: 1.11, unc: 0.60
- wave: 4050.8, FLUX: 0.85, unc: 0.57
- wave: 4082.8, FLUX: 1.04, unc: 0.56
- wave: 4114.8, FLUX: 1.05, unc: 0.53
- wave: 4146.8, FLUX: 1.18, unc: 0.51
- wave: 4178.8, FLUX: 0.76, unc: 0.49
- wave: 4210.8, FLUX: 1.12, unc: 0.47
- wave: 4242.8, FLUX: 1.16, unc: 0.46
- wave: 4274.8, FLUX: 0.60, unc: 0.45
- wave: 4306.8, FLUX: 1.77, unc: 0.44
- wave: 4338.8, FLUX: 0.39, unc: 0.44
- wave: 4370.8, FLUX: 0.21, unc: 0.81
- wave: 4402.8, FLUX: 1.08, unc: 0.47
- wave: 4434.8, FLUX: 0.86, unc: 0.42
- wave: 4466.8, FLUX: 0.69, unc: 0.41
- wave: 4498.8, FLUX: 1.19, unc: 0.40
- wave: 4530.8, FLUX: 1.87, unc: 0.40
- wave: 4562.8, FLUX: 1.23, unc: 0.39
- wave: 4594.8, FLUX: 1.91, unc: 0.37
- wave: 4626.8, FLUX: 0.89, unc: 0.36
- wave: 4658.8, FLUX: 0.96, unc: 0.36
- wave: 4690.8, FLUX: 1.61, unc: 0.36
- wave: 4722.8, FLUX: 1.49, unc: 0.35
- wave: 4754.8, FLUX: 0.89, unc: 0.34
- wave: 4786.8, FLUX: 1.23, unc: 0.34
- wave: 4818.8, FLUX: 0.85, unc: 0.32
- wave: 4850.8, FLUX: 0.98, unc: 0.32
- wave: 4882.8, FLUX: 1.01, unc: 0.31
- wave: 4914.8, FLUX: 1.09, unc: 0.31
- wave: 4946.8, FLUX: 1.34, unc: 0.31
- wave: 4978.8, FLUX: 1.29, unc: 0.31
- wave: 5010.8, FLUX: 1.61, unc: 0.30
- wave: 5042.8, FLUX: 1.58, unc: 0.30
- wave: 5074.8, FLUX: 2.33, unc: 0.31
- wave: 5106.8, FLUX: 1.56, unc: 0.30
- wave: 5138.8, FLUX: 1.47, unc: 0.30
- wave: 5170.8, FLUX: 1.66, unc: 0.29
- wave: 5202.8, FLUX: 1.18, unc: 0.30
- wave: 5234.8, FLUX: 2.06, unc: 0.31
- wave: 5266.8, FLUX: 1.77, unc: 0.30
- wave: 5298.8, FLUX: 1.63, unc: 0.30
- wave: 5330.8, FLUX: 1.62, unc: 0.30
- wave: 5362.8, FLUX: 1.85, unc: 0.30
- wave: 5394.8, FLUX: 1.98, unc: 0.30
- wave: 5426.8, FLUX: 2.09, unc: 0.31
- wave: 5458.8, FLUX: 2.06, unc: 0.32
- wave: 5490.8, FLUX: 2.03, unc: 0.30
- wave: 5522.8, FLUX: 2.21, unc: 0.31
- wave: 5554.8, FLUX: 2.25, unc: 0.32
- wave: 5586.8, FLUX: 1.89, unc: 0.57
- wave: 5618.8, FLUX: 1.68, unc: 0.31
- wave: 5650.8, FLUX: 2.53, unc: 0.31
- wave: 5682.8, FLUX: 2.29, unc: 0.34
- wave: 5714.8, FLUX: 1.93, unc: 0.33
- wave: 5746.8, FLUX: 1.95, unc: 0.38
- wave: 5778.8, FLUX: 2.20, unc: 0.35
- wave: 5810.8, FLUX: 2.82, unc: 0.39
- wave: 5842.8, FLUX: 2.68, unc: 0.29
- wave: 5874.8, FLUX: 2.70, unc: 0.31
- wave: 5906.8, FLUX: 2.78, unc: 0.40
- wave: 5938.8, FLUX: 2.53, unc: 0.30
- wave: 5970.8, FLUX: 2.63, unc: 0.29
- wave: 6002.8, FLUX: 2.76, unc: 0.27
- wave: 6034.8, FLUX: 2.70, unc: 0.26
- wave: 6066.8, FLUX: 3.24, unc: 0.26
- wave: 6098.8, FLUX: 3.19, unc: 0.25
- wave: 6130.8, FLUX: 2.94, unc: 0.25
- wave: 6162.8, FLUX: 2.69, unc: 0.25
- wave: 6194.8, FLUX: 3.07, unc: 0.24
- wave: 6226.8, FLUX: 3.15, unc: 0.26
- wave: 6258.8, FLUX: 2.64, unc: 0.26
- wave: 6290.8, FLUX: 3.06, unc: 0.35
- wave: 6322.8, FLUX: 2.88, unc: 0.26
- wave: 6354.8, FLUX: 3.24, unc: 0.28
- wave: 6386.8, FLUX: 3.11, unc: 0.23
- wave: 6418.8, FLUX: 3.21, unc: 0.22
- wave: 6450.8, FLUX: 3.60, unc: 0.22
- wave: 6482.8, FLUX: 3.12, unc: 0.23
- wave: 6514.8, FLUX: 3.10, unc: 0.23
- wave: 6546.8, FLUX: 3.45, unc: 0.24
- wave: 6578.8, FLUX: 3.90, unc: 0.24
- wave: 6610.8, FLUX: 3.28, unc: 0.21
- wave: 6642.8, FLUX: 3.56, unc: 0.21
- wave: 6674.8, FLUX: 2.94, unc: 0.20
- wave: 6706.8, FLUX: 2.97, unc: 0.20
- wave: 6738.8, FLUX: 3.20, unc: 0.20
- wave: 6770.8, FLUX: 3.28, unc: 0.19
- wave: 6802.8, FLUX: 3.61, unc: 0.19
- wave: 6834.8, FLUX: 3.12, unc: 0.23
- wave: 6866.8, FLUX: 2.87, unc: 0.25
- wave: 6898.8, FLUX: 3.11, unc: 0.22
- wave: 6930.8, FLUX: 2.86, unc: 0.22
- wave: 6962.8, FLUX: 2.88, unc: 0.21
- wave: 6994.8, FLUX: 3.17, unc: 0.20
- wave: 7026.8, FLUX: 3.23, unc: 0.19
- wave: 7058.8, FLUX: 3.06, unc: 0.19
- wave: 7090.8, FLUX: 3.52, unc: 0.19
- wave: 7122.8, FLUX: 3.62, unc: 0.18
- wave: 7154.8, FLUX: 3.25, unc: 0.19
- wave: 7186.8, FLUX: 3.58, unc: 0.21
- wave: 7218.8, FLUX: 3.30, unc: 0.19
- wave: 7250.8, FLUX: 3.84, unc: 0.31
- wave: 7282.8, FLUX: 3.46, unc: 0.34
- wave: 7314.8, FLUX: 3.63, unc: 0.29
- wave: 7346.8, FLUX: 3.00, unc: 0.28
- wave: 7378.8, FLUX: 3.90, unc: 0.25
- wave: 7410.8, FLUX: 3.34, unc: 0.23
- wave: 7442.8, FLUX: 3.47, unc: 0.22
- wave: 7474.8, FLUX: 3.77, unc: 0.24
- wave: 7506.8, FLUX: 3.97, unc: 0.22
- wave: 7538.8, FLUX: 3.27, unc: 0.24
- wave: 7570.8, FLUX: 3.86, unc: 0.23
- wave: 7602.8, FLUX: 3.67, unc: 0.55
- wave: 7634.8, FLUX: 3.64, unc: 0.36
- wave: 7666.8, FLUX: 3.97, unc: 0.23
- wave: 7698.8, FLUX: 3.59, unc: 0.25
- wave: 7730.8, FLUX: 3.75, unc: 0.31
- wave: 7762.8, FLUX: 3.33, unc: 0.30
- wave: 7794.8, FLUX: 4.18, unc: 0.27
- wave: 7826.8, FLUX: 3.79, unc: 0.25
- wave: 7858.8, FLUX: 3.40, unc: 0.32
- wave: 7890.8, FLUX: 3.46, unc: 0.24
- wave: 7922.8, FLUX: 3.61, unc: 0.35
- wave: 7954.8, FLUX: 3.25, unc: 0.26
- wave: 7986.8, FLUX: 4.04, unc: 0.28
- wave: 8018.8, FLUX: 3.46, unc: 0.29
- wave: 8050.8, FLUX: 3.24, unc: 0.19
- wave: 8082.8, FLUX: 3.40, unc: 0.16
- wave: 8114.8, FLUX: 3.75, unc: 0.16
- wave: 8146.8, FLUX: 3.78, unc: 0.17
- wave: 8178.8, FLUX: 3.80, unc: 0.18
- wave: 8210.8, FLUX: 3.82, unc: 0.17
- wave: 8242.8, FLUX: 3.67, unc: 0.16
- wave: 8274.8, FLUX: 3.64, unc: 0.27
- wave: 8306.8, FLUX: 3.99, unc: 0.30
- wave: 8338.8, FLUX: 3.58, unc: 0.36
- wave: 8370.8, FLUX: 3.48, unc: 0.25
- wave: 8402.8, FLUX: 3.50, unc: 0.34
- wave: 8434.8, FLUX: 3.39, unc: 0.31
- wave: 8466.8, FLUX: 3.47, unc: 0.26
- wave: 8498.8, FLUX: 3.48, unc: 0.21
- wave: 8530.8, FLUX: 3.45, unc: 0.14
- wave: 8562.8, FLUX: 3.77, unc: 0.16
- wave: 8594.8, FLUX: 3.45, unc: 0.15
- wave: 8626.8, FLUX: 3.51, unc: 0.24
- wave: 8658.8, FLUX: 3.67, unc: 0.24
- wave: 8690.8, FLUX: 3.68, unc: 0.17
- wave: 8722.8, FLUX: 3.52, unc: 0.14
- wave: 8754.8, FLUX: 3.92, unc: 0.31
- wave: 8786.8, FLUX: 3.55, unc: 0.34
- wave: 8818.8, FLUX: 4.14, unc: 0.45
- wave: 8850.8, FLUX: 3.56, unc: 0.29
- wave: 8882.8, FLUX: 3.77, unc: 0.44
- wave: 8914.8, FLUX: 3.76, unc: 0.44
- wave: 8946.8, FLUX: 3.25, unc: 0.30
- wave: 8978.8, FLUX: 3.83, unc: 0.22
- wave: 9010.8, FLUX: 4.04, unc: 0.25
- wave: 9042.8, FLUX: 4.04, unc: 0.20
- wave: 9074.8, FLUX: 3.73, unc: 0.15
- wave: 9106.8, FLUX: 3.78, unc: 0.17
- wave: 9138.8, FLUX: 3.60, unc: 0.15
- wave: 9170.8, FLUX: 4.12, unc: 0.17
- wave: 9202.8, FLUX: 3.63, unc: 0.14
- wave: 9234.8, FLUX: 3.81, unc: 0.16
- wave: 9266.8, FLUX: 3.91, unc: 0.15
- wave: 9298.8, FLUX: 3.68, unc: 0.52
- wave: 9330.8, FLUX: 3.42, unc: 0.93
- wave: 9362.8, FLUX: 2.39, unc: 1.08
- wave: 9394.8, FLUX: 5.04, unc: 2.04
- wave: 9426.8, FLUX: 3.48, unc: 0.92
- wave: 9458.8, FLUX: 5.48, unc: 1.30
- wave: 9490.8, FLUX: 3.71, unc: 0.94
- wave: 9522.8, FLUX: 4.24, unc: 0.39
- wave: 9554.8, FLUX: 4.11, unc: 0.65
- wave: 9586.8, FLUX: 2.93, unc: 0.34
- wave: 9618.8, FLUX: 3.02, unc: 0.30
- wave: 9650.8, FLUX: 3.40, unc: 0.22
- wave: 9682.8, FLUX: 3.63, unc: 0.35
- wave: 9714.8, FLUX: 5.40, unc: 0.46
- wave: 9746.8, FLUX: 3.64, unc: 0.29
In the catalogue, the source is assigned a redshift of 0.342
